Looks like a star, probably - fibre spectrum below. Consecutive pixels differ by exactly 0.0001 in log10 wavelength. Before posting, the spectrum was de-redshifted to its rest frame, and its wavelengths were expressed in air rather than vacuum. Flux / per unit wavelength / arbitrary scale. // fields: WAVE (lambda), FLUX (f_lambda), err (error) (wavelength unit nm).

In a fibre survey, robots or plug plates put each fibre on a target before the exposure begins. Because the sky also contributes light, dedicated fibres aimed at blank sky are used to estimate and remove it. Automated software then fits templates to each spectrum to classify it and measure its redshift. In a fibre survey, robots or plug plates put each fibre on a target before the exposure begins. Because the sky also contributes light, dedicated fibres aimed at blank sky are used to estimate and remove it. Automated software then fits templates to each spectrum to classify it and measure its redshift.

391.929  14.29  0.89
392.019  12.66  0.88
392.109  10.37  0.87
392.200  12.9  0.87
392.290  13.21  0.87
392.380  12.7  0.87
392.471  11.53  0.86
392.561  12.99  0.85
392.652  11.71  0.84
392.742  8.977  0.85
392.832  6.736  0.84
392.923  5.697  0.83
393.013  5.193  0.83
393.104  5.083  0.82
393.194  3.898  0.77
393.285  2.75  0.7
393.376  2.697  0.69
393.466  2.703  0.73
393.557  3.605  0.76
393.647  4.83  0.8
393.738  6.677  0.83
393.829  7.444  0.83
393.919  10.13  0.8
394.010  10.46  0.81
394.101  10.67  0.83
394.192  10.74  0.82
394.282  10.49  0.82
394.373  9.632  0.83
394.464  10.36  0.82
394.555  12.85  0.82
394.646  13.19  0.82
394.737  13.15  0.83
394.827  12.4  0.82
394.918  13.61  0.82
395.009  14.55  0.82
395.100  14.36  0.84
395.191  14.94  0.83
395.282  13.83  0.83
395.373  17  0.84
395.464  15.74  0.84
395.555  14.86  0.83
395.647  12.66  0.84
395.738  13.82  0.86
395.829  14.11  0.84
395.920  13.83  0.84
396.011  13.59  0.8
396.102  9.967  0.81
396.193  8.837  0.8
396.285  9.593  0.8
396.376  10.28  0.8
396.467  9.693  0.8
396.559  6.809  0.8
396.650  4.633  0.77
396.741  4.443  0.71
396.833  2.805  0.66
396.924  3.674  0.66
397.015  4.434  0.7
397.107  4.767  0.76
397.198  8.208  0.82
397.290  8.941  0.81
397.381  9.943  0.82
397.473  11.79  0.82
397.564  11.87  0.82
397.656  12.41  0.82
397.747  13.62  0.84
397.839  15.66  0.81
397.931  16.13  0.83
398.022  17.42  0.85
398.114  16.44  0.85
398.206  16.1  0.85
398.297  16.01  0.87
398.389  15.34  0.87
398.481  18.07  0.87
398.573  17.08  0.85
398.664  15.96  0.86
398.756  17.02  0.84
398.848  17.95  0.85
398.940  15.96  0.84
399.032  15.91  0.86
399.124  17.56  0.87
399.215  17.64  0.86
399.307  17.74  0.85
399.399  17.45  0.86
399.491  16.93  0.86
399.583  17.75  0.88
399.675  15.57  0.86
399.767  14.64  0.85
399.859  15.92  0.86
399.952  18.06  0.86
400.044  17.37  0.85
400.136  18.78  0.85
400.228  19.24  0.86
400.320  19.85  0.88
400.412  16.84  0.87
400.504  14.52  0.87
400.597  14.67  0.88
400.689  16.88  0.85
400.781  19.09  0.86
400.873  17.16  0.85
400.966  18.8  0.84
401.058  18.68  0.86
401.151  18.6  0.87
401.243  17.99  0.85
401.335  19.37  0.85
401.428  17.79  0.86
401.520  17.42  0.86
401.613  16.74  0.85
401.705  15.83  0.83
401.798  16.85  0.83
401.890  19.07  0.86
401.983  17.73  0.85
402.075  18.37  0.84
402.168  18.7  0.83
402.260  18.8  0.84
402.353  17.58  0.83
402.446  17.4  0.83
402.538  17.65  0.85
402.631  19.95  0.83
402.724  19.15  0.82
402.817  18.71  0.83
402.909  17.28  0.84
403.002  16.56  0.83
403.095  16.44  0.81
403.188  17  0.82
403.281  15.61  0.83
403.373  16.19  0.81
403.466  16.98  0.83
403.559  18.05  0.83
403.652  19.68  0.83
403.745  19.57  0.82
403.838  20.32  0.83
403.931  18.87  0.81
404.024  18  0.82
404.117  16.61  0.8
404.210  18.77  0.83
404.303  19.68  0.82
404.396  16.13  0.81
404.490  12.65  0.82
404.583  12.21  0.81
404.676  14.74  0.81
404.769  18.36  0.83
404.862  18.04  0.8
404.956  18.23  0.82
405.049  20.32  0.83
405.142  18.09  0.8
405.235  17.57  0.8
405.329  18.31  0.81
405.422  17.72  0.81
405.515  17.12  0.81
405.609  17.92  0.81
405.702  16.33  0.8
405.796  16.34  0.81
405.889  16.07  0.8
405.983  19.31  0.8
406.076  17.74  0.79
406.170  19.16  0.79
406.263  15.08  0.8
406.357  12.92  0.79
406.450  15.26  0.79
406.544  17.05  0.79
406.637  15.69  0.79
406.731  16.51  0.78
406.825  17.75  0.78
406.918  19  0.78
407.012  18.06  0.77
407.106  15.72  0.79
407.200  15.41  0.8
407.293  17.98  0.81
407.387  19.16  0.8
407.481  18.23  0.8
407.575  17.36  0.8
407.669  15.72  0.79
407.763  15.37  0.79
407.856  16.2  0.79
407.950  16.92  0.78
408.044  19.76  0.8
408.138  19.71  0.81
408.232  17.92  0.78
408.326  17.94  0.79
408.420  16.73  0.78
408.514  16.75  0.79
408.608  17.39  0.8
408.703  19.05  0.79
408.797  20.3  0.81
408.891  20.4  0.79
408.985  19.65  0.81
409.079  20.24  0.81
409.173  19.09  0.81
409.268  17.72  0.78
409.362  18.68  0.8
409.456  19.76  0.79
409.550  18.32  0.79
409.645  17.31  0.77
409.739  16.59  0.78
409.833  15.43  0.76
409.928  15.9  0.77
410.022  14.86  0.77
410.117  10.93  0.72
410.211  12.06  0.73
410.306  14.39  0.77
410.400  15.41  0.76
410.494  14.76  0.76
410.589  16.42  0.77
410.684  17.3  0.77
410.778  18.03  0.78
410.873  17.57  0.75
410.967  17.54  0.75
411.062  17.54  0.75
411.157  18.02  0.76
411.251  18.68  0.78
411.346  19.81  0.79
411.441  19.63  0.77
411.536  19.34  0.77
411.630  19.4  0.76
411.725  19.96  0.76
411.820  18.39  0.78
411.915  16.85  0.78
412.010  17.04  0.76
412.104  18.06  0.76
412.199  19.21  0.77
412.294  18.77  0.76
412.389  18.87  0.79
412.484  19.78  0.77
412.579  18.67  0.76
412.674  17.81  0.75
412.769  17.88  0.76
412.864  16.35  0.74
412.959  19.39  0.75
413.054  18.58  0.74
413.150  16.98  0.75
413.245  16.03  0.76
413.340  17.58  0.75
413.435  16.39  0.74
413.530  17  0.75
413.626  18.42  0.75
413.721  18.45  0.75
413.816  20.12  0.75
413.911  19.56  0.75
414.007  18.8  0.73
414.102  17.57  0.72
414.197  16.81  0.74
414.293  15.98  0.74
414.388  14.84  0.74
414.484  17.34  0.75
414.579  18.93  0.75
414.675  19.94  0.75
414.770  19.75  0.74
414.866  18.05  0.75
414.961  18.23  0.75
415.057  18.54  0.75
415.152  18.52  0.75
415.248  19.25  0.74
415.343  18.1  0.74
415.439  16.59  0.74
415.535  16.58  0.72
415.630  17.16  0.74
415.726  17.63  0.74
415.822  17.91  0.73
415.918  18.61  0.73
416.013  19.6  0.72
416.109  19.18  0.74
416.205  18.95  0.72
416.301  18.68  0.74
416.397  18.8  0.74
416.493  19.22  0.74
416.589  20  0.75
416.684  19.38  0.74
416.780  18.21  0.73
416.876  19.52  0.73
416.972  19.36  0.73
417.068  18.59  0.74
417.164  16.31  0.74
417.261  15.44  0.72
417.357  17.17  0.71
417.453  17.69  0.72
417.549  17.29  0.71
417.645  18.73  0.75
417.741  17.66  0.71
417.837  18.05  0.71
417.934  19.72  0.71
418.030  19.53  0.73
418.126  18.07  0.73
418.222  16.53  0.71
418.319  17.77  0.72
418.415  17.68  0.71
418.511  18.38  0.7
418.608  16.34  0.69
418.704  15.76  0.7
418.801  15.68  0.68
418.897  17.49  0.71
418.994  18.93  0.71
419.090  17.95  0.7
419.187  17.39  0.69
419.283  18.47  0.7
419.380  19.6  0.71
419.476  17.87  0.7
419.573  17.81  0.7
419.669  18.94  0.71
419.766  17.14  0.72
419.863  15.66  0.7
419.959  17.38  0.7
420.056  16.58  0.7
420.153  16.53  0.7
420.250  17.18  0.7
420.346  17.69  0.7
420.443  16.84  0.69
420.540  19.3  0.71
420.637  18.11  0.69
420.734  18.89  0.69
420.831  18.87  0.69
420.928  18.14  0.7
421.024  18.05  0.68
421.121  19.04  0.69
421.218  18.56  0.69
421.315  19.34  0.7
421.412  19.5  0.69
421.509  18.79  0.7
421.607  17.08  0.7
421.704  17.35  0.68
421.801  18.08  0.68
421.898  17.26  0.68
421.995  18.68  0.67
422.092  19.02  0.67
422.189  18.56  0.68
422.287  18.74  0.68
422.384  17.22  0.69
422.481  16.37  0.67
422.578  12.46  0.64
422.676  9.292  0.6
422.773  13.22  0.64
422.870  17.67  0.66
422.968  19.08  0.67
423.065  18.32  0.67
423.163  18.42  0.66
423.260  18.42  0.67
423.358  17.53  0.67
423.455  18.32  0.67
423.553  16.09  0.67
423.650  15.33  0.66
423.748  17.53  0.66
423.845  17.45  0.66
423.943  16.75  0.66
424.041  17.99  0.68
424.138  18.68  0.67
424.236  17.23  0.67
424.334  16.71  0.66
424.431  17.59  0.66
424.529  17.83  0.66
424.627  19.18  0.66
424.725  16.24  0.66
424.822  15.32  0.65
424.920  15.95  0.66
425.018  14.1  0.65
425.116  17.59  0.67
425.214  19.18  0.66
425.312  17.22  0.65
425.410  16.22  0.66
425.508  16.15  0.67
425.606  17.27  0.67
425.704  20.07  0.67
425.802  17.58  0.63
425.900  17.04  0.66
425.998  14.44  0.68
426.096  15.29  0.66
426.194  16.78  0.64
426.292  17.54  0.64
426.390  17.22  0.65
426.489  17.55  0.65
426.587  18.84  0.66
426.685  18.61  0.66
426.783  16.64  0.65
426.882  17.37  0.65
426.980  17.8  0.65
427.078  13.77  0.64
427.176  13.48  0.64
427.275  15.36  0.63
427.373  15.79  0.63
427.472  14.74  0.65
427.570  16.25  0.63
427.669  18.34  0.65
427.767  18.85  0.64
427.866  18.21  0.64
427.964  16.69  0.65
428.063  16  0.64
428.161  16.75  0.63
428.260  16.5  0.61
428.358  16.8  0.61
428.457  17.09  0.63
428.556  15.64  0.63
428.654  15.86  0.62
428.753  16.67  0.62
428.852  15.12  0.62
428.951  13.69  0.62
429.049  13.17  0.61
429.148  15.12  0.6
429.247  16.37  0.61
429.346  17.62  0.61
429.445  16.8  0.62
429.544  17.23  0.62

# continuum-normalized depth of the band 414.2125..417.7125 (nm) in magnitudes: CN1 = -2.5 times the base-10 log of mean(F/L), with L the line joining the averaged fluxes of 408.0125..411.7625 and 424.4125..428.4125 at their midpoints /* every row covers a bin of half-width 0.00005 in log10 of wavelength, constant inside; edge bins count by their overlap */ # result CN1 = -0.05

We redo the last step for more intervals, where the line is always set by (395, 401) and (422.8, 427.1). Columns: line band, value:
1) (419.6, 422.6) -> -0.07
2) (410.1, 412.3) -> -0.12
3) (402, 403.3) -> -0.22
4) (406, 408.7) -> -0.14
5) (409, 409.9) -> -0.18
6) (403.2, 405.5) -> -0.19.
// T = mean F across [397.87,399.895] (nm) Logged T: 16.7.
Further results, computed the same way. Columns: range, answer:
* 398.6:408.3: 17.4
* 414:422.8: 17.8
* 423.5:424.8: 17.2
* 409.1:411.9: 17.2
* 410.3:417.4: 18.1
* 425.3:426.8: 17.2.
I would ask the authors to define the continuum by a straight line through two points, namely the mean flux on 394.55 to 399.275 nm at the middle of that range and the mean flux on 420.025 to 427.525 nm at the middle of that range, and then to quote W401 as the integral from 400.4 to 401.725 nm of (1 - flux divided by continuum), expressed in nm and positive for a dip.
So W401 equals -0.39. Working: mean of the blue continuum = 12.7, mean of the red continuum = 17.2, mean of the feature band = 17.4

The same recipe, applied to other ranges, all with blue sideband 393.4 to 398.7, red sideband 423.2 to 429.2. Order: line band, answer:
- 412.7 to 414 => -0.32 nm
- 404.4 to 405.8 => -0.43 nm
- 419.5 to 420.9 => -0.18 nm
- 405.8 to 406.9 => -0.29 nm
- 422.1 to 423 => 0.01 nm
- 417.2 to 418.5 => -0.22 nm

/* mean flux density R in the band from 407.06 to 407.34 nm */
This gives 16.4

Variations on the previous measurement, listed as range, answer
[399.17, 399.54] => 17.4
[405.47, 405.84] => 16.9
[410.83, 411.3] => 17.9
